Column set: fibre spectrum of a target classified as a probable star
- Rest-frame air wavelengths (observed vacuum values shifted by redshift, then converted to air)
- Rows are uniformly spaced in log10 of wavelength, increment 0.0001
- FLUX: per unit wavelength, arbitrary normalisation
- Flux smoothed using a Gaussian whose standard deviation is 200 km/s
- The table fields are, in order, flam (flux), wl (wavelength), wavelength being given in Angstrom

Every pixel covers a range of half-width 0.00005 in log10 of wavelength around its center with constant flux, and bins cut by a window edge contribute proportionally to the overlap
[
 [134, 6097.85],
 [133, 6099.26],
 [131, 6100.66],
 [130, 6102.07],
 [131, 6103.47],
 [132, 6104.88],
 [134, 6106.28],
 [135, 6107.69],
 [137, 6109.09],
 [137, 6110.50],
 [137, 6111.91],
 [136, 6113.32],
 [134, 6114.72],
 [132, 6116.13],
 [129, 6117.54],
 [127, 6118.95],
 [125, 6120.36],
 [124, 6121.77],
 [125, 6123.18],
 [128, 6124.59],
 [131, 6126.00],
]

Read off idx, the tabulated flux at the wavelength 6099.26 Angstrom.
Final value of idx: 133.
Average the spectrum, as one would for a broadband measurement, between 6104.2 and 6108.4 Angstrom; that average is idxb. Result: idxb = 134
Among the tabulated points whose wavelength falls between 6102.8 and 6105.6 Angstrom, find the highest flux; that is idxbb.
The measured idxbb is 132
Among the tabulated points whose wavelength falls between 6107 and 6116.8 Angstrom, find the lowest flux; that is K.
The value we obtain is 132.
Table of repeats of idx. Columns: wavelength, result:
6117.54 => 129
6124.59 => 128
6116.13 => 132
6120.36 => 125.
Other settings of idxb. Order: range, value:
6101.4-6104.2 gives 131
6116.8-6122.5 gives 126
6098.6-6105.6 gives 132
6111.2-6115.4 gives 136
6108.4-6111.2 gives 137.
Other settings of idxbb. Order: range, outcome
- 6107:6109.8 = 137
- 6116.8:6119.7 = 129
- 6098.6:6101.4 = 133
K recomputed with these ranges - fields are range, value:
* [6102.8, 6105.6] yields 131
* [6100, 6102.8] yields 130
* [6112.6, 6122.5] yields 124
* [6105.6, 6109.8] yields 134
